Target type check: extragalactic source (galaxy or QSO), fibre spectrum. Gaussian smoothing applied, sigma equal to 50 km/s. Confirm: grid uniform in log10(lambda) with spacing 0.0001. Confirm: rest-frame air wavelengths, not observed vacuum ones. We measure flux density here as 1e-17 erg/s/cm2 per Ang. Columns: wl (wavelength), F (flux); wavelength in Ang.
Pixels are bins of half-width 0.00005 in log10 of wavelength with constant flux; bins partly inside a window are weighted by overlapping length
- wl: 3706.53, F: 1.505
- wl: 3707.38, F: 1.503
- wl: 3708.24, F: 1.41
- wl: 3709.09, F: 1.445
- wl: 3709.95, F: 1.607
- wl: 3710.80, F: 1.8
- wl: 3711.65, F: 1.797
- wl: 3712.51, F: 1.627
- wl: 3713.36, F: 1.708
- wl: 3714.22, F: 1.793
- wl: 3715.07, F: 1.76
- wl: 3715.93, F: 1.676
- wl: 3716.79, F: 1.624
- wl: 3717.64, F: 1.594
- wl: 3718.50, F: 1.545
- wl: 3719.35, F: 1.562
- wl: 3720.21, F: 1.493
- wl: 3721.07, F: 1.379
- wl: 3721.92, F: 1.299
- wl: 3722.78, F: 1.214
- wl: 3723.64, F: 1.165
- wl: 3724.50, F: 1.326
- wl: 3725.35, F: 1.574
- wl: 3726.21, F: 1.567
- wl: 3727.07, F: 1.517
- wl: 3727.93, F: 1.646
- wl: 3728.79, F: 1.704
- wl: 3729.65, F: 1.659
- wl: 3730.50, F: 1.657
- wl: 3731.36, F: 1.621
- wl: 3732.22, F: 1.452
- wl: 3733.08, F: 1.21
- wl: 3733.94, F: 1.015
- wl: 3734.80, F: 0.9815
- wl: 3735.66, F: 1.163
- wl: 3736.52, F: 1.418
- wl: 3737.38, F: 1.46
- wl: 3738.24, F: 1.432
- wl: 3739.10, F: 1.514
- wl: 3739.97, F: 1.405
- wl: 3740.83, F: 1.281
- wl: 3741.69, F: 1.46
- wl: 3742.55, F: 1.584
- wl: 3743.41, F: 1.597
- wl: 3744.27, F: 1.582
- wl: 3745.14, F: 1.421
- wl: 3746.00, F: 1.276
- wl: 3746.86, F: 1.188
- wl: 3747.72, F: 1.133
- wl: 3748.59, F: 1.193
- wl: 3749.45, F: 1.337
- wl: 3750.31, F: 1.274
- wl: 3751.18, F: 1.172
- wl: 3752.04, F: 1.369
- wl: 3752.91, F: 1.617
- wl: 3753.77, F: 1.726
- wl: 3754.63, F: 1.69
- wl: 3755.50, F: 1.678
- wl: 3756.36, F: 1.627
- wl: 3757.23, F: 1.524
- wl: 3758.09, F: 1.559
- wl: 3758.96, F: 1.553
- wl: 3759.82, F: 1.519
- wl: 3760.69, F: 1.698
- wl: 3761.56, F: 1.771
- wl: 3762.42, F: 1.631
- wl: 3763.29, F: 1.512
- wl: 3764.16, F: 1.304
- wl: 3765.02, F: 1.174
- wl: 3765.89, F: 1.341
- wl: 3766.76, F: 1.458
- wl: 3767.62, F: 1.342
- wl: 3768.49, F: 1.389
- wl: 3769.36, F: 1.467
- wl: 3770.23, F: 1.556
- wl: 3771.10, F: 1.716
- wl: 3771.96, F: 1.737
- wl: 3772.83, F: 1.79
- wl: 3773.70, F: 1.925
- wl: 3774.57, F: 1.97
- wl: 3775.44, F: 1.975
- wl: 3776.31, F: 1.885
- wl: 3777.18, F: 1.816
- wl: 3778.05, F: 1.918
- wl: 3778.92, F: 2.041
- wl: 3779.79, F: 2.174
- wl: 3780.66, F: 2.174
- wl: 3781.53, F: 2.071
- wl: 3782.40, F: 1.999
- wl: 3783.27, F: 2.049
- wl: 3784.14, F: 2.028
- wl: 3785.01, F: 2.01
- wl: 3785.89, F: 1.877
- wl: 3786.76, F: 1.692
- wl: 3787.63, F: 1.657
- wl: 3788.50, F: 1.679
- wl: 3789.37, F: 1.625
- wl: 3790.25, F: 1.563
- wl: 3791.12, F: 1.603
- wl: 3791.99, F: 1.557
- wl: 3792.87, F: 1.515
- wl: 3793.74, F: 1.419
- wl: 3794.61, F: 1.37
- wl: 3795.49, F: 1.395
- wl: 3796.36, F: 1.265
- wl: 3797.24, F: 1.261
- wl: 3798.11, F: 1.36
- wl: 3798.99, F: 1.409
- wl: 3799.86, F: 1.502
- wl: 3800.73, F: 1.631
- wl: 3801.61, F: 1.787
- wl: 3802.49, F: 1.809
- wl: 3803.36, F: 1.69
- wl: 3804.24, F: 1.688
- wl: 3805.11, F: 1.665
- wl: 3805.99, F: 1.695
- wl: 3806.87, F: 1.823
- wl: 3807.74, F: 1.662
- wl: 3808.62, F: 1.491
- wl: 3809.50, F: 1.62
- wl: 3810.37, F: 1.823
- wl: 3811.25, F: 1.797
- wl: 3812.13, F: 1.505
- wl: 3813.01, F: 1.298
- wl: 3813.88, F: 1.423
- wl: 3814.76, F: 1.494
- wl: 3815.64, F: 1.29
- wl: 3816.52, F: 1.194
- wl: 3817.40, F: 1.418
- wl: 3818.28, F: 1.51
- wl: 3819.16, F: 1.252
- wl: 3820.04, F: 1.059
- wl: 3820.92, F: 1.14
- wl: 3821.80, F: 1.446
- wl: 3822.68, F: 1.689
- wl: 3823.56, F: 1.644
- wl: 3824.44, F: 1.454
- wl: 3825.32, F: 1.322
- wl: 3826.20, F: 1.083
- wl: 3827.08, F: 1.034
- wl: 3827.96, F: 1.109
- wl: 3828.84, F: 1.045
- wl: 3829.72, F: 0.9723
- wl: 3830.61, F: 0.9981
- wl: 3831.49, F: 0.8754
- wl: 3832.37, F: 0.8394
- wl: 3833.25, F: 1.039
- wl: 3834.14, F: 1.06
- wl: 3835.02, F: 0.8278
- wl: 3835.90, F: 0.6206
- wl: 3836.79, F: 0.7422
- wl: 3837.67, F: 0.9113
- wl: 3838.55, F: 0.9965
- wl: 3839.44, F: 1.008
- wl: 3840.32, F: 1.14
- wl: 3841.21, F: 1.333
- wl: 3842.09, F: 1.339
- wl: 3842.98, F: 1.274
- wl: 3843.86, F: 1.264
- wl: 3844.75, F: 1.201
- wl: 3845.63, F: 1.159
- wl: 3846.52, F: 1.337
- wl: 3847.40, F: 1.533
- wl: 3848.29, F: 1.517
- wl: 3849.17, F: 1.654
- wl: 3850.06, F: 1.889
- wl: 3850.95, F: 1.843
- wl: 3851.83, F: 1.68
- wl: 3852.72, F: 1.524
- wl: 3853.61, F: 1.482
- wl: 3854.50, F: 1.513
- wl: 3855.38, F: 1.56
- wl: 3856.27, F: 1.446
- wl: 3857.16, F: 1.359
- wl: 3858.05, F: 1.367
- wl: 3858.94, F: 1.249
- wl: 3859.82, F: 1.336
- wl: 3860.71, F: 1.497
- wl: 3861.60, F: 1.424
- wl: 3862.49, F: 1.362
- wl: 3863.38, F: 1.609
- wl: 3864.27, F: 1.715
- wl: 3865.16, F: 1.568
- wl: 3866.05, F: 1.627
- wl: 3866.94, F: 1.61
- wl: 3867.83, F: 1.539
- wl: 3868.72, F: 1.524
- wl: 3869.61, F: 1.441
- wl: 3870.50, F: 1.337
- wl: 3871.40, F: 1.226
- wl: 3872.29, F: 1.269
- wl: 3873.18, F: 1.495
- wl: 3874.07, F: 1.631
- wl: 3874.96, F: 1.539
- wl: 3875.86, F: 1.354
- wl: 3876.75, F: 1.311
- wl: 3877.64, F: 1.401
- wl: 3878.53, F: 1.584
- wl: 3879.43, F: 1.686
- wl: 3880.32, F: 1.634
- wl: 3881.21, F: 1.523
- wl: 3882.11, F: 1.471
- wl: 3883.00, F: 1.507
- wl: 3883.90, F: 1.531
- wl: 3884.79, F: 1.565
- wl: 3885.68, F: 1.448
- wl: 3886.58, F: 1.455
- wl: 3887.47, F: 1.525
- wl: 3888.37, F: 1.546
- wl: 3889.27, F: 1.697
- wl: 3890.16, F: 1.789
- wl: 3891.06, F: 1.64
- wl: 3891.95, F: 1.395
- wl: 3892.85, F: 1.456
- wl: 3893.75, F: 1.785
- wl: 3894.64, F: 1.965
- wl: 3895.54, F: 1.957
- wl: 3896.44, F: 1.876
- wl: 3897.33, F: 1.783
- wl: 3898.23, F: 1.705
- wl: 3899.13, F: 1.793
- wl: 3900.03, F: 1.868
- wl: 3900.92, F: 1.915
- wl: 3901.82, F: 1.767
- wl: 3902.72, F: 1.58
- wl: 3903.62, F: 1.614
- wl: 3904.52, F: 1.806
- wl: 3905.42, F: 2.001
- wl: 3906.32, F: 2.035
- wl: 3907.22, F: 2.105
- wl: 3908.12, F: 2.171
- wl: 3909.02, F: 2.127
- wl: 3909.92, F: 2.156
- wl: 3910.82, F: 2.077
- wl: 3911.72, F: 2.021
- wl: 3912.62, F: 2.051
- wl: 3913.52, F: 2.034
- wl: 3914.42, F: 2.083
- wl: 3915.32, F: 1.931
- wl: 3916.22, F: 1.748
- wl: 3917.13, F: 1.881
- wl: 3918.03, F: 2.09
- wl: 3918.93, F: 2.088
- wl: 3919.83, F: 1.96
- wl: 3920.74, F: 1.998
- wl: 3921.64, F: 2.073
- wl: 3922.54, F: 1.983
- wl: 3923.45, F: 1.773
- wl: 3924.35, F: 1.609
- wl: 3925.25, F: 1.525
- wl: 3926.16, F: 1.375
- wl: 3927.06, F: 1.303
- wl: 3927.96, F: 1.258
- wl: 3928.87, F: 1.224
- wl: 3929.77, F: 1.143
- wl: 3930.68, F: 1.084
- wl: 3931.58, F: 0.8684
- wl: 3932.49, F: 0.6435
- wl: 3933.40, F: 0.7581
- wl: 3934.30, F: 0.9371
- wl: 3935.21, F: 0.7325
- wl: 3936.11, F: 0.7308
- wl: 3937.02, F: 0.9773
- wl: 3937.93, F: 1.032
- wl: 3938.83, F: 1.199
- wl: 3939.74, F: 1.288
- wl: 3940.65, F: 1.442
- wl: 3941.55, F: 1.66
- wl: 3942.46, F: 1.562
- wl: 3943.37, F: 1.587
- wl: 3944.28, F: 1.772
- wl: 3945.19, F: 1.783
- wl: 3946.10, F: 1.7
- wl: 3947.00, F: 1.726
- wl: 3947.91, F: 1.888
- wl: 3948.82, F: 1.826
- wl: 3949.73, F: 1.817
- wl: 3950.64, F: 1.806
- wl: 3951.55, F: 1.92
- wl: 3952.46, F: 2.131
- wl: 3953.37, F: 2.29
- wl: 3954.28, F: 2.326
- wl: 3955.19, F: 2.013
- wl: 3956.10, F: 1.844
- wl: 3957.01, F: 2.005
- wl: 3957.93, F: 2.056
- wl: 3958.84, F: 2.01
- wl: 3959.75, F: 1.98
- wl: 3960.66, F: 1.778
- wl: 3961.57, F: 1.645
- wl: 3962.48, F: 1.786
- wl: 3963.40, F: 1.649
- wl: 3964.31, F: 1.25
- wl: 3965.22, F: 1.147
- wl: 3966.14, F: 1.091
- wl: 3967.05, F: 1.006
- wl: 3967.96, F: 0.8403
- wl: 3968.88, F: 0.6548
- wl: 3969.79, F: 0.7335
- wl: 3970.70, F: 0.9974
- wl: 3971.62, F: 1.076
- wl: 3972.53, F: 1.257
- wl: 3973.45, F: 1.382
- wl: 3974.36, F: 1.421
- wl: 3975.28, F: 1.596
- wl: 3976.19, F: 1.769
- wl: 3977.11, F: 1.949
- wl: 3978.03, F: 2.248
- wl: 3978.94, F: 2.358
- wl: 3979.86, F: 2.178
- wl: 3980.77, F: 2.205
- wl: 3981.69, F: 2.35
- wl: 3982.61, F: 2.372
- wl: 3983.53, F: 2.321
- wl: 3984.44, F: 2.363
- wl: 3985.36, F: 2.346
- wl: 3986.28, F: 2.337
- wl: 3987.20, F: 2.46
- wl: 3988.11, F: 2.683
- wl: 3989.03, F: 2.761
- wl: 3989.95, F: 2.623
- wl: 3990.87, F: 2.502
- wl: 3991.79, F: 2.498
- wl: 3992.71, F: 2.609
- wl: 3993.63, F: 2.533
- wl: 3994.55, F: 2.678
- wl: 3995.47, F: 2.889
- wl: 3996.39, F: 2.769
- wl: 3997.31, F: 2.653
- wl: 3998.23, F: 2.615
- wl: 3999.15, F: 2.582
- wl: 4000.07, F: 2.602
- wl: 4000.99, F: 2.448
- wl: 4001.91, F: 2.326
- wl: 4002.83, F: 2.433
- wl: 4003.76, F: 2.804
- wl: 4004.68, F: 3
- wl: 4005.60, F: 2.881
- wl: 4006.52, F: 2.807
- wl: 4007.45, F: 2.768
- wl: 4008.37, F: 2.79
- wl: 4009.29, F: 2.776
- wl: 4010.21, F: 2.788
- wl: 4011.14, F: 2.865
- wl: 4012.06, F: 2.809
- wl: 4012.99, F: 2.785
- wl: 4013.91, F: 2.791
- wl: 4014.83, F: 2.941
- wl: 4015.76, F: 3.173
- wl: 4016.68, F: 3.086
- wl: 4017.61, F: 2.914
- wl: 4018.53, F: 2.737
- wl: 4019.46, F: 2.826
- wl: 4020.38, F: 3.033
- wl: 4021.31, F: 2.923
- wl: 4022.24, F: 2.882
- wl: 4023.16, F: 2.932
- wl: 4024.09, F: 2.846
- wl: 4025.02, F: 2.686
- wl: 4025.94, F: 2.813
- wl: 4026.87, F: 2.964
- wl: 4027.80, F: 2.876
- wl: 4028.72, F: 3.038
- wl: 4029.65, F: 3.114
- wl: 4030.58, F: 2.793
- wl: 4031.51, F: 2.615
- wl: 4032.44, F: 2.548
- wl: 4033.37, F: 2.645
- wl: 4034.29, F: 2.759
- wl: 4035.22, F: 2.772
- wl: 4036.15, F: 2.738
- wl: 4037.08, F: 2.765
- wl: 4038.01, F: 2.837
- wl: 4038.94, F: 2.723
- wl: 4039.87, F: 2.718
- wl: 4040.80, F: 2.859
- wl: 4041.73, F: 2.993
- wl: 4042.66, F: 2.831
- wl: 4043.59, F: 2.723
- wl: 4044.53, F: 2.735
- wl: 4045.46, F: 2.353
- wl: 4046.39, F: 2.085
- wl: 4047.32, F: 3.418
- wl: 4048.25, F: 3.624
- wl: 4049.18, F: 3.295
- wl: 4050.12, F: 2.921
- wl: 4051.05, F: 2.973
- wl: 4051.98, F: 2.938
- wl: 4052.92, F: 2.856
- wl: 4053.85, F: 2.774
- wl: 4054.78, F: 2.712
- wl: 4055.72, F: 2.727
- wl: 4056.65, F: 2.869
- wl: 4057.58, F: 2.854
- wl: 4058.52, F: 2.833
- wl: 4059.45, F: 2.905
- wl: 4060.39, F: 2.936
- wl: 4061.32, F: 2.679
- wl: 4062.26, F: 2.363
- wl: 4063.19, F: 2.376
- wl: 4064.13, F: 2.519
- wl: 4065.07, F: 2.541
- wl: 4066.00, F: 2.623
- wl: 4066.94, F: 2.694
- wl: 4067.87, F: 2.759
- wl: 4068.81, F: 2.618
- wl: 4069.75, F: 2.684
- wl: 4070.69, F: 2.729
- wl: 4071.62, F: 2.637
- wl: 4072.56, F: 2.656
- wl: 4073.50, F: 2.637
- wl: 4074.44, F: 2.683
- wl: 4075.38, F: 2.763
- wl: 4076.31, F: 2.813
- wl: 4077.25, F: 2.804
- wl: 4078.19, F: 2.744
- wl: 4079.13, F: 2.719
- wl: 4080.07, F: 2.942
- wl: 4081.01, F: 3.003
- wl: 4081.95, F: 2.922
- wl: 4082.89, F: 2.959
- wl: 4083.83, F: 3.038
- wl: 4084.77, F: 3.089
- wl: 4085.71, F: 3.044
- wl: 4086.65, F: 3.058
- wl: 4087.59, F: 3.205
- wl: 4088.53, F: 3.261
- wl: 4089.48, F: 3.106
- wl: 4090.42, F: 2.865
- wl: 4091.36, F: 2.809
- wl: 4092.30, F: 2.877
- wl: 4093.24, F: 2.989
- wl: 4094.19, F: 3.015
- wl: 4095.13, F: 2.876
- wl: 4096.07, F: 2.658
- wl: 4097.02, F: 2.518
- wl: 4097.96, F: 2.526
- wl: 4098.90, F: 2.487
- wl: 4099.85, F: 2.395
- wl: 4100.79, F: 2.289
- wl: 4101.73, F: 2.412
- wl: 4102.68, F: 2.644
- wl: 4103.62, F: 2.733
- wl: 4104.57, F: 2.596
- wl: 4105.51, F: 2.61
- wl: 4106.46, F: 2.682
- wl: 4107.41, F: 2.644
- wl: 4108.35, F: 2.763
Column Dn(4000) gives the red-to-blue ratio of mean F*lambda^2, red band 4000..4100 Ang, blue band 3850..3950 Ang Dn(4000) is 1.90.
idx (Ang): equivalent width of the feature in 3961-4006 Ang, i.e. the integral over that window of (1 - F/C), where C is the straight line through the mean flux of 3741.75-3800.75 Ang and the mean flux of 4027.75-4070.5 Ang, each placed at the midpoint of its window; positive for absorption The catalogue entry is 7.9 Ang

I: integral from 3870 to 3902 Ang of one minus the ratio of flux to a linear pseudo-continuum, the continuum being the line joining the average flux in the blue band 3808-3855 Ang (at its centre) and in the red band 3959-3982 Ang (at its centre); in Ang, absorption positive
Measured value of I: -4.6 Ang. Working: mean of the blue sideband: 1.3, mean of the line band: 1.59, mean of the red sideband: 1.54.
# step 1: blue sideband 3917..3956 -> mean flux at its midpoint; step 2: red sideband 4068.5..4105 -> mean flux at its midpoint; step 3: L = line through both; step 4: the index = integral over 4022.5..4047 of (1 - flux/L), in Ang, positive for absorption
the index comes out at -4.2 Ang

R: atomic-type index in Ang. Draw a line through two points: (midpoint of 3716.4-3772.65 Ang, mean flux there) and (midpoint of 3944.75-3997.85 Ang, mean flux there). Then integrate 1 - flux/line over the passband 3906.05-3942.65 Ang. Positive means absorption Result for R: 5.3 Ang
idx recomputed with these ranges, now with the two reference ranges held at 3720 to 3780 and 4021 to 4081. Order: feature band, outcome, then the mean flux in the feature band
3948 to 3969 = 6.0 Ang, 1.71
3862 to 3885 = 6.0 Ang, 1.5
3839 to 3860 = 5.6 Ang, 1.42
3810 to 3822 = 2.6 Ang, 1.4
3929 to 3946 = 8.2 Ang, 1.19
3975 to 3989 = 1.3 Ang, 2.26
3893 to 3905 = 1.9 Ang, 1.79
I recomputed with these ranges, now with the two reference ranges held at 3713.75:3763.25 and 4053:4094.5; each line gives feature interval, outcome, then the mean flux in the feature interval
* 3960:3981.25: 8.1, 1.49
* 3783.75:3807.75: 1.2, 1.61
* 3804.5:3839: 9.9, 1.28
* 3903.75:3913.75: 0.5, 2.04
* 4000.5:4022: -2.1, 2.81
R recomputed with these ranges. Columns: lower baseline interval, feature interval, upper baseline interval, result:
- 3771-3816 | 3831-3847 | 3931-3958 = 5.8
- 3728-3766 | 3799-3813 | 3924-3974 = -2.1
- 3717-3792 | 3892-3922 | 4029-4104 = 3.4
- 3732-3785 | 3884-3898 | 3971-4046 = 3.0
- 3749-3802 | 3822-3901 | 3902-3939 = 9.5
